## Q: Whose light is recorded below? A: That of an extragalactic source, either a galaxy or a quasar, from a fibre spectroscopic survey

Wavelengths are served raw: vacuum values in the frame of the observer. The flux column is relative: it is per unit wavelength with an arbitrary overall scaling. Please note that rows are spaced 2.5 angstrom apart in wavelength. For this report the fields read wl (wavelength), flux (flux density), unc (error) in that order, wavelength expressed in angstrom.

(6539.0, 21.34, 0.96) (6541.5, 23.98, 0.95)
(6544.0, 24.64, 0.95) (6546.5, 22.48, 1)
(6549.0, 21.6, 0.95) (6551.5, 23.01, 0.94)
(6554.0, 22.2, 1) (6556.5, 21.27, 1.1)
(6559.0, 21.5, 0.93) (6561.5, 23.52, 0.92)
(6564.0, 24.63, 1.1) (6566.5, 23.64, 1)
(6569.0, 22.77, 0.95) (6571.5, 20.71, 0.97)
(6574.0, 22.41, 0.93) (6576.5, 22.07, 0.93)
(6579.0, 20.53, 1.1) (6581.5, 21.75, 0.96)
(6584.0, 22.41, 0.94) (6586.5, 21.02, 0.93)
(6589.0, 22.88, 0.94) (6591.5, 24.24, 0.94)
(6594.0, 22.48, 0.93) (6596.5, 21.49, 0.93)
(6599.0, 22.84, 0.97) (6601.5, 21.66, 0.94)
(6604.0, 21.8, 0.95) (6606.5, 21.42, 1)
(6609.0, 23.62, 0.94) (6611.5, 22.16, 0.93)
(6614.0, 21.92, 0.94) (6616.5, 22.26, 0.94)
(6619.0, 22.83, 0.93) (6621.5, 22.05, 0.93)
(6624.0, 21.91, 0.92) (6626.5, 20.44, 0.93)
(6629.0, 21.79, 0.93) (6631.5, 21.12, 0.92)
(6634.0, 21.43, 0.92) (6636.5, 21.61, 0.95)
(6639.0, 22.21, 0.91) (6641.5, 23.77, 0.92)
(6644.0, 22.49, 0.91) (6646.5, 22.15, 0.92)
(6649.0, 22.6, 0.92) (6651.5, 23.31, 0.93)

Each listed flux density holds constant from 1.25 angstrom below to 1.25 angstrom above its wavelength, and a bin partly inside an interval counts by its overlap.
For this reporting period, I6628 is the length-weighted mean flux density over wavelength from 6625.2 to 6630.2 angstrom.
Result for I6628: 21.1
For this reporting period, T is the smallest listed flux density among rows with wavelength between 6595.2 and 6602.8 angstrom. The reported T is 21.49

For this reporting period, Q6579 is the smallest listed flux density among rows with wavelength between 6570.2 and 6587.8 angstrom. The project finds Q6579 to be 20.53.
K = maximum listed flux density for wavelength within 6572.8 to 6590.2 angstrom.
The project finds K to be 22.88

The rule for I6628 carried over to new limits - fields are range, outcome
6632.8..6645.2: 22.3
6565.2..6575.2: 22.4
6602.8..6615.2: 22.2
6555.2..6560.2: 21.4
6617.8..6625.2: 22.3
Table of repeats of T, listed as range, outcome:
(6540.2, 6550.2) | 21.6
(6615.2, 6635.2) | 20.44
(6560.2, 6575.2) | 20.71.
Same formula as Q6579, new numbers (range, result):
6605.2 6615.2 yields 21.42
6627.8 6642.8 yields 21.12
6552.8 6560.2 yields 21.27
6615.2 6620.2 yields 22.26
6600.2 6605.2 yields 21.66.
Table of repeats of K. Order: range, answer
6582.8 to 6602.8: 24.24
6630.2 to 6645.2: 23.77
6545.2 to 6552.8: 23.01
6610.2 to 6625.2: 22.83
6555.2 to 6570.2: 24.63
